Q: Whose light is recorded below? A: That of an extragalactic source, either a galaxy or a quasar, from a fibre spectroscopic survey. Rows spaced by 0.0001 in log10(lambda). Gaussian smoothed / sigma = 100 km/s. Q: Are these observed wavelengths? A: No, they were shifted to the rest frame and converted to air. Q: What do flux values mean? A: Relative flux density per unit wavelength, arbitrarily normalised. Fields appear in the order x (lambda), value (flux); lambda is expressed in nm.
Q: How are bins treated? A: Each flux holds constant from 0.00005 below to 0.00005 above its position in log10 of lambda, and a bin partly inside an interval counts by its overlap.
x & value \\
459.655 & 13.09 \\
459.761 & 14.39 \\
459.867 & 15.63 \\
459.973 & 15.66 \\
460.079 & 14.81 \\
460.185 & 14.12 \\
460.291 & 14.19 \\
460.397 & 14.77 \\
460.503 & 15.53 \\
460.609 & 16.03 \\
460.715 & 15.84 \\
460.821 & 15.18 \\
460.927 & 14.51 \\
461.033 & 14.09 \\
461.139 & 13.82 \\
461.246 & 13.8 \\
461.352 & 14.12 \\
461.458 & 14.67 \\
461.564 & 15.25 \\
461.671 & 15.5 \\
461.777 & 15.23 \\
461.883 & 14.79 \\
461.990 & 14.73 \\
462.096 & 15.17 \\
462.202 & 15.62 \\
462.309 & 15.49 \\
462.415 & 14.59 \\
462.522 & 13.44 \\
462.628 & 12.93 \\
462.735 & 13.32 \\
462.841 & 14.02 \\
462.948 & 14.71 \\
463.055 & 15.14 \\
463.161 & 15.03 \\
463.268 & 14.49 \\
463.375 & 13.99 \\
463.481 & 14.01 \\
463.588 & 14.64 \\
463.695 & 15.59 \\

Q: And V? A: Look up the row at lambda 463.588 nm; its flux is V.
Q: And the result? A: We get 14.64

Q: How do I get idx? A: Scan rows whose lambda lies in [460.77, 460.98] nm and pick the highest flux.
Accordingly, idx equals 15.18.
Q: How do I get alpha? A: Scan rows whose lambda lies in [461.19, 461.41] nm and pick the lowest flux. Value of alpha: 13.8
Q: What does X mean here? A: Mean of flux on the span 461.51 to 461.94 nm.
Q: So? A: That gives 15.2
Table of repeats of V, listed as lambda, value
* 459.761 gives 14.39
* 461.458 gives 14.67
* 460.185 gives 14.12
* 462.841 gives 14.02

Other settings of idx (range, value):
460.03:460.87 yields 16.03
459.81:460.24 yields 15.66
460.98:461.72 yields 15.5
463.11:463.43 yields 15.03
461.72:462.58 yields 15.62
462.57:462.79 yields 13.32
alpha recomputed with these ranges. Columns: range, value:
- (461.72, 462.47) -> 14.59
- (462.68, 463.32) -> 13.32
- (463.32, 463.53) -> 13.99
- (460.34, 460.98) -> 14.51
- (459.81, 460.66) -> 14.12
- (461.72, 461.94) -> 14.79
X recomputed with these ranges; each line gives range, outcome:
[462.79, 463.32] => 14.7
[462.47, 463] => 13.7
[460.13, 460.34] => 14.2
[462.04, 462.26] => 15.4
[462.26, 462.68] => 14.1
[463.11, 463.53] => 14.4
